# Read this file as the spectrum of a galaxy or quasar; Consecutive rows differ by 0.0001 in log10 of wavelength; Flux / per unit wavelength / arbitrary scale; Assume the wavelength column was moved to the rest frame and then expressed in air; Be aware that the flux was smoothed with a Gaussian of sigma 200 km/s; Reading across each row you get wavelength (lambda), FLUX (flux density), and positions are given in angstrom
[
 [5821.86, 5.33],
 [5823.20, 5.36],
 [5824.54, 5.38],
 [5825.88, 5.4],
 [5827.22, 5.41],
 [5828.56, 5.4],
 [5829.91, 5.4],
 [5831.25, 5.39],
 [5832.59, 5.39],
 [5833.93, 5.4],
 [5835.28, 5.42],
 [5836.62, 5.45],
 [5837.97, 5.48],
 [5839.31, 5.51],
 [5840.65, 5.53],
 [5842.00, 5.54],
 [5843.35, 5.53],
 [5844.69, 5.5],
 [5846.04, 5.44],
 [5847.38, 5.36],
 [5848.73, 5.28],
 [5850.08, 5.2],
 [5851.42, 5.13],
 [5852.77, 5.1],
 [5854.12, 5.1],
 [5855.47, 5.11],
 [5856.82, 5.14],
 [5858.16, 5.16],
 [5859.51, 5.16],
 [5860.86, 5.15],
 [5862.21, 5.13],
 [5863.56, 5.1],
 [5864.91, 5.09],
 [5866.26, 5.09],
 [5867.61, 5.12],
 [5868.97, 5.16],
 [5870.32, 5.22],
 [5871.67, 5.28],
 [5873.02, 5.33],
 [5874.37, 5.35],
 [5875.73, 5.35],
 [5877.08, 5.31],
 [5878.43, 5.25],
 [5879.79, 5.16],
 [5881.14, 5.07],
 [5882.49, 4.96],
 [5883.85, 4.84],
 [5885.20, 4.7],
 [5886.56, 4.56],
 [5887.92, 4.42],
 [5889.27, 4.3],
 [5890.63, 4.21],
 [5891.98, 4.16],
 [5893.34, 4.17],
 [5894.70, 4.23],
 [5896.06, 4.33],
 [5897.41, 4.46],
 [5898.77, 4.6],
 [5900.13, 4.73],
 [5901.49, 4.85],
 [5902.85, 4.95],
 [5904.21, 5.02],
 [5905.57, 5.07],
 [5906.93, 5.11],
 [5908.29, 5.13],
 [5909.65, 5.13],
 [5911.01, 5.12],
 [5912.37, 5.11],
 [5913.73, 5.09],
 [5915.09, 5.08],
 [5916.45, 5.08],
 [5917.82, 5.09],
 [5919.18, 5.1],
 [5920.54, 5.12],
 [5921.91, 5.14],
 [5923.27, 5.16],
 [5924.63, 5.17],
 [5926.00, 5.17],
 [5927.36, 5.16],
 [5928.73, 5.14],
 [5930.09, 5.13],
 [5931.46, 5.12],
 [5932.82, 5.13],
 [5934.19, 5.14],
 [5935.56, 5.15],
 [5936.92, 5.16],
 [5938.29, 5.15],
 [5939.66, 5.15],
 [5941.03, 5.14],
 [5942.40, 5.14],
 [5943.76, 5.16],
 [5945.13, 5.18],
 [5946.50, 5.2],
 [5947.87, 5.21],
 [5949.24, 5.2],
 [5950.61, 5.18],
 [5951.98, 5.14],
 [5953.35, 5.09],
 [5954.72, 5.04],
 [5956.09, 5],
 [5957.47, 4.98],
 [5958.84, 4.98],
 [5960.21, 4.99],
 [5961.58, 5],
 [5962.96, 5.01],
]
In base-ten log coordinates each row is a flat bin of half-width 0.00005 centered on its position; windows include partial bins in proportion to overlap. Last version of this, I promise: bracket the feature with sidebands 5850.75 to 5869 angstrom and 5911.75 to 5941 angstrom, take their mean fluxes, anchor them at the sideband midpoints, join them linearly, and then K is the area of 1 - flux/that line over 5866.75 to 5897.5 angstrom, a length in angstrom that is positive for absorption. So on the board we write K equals 1.8 angstrom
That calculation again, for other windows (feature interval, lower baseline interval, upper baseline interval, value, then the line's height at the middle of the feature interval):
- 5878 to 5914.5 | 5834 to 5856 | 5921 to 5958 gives 3.29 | 5.24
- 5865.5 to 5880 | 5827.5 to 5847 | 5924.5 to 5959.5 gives 0.28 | 5.34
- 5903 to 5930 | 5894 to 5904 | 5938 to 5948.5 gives -1.59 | 4.83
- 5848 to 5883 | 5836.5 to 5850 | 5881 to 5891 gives -1.15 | 5.02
